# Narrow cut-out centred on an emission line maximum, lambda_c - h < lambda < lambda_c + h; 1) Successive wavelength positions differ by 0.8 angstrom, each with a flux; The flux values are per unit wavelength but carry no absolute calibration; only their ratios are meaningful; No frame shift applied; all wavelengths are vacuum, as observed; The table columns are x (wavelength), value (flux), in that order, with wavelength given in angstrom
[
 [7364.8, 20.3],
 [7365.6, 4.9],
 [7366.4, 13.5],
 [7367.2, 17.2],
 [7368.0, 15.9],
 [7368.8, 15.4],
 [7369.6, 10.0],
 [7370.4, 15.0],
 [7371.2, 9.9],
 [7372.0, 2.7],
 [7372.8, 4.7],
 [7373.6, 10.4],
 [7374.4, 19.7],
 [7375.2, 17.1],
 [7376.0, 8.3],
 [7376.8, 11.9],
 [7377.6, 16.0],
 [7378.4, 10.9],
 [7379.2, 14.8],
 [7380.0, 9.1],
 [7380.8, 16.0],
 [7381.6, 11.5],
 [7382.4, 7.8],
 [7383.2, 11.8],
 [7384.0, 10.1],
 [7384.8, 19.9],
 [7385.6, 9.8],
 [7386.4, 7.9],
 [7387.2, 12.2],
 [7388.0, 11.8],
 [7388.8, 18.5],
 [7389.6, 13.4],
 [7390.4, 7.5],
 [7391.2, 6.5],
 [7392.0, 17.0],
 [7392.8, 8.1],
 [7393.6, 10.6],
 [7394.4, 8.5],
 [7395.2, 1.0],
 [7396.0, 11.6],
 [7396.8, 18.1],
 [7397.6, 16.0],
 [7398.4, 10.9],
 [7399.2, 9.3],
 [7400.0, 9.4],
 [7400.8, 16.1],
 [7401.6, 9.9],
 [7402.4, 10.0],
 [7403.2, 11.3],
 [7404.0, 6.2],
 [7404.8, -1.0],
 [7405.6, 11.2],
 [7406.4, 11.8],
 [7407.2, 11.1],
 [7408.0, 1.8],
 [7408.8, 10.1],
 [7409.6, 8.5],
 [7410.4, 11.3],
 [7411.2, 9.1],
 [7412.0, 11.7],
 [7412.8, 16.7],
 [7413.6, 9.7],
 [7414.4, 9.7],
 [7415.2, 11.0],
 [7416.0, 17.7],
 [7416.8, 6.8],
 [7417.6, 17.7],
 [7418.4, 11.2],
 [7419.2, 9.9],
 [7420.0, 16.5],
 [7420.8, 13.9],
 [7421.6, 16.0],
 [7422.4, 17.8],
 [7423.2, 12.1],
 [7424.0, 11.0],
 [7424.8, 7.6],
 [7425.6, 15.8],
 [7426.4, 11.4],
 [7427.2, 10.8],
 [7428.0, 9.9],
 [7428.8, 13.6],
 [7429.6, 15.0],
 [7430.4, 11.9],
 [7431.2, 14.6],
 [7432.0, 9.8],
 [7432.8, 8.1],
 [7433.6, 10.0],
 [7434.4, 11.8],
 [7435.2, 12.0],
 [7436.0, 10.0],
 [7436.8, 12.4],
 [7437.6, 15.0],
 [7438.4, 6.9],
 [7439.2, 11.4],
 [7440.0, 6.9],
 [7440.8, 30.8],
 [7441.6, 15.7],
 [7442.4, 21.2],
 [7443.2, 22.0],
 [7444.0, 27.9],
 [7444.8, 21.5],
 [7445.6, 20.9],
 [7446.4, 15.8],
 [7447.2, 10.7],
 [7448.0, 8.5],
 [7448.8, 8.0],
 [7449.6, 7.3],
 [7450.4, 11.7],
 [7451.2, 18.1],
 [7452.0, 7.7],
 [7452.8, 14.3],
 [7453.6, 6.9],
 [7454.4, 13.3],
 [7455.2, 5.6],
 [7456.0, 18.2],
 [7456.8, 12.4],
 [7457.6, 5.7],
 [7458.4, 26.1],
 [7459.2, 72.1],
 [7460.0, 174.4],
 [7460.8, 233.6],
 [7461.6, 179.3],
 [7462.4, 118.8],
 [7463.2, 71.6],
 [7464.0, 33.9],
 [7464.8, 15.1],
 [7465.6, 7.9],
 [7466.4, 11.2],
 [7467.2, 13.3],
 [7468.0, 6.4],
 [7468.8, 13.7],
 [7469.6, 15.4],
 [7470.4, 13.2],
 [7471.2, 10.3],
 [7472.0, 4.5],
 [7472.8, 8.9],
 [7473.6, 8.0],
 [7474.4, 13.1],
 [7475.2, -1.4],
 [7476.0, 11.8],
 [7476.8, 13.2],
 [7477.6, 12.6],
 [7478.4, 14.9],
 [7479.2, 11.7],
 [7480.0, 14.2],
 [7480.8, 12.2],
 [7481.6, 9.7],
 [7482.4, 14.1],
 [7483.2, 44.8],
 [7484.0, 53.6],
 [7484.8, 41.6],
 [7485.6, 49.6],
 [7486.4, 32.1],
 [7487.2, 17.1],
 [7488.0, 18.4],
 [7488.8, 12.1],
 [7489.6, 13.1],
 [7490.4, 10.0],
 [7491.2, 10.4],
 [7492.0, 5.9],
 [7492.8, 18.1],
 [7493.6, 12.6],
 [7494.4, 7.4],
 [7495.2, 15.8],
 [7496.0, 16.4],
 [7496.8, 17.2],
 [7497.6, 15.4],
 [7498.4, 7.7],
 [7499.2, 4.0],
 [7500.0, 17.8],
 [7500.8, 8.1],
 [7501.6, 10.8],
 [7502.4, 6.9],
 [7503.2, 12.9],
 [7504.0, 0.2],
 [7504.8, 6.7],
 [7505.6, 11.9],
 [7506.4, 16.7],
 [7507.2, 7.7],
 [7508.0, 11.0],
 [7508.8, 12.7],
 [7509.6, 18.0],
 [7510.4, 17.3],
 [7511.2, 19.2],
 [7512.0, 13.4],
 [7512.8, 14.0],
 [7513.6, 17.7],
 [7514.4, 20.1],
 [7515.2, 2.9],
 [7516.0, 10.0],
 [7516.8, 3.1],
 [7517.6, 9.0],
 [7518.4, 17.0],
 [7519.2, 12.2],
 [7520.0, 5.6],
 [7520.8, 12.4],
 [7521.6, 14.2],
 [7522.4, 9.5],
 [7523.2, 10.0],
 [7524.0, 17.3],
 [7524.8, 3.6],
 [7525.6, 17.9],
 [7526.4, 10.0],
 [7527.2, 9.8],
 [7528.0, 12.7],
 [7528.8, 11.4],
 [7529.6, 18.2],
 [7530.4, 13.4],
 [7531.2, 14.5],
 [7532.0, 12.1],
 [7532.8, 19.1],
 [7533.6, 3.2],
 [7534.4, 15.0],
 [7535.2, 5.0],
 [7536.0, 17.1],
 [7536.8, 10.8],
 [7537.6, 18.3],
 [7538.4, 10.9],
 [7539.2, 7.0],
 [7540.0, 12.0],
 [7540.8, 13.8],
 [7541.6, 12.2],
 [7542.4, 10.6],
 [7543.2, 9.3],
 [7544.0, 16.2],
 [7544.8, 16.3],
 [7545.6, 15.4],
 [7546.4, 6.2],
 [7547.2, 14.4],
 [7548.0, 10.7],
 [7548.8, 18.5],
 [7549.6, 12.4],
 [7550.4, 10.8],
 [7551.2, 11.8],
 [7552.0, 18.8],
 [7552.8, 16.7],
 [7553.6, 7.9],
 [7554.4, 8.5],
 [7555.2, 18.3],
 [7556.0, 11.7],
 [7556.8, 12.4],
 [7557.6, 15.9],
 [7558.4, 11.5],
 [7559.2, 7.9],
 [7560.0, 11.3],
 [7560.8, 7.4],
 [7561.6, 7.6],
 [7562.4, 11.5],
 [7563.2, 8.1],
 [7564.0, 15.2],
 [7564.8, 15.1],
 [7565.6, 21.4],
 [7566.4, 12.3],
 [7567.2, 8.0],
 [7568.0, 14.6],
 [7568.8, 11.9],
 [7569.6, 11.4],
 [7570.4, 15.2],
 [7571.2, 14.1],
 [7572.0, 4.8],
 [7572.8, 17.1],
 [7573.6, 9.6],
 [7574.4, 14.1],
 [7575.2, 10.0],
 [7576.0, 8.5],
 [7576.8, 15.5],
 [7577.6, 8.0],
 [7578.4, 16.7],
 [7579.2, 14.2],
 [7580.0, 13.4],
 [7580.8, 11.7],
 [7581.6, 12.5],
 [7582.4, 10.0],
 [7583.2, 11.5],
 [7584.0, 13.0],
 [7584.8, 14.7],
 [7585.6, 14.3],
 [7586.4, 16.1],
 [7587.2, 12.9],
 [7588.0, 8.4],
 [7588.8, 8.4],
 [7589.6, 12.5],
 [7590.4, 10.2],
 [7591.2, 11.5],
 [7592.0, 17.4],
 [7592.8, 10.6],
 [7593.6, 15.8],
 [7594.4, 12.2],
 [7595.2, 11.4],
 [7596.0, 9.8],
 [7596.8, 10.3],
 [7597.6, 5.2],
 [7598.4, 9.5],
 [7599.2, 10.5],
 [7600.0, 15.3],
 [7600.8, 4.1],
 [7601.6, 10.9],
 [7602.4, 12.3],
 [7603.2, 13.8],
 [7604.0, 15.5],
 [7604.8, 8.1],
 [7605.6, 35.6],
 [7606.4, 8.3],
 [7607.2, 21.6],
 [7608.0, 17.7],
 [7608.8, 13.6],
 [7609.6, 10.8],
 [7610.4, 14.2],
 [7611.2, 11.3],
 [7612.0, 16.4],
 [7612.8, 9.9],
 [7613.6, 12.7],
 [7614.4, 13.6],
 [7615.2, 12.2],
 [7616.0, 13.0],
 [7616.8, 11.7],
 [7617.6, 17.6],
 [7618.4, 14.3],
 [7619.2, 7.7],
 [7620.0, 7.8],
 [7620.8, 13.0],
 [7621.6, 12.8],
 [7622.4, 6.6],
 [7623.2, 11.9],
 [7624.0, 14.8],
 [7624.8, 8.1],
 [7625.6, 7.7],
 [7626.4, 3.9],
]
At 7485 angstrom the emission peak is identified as [N II] 6583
